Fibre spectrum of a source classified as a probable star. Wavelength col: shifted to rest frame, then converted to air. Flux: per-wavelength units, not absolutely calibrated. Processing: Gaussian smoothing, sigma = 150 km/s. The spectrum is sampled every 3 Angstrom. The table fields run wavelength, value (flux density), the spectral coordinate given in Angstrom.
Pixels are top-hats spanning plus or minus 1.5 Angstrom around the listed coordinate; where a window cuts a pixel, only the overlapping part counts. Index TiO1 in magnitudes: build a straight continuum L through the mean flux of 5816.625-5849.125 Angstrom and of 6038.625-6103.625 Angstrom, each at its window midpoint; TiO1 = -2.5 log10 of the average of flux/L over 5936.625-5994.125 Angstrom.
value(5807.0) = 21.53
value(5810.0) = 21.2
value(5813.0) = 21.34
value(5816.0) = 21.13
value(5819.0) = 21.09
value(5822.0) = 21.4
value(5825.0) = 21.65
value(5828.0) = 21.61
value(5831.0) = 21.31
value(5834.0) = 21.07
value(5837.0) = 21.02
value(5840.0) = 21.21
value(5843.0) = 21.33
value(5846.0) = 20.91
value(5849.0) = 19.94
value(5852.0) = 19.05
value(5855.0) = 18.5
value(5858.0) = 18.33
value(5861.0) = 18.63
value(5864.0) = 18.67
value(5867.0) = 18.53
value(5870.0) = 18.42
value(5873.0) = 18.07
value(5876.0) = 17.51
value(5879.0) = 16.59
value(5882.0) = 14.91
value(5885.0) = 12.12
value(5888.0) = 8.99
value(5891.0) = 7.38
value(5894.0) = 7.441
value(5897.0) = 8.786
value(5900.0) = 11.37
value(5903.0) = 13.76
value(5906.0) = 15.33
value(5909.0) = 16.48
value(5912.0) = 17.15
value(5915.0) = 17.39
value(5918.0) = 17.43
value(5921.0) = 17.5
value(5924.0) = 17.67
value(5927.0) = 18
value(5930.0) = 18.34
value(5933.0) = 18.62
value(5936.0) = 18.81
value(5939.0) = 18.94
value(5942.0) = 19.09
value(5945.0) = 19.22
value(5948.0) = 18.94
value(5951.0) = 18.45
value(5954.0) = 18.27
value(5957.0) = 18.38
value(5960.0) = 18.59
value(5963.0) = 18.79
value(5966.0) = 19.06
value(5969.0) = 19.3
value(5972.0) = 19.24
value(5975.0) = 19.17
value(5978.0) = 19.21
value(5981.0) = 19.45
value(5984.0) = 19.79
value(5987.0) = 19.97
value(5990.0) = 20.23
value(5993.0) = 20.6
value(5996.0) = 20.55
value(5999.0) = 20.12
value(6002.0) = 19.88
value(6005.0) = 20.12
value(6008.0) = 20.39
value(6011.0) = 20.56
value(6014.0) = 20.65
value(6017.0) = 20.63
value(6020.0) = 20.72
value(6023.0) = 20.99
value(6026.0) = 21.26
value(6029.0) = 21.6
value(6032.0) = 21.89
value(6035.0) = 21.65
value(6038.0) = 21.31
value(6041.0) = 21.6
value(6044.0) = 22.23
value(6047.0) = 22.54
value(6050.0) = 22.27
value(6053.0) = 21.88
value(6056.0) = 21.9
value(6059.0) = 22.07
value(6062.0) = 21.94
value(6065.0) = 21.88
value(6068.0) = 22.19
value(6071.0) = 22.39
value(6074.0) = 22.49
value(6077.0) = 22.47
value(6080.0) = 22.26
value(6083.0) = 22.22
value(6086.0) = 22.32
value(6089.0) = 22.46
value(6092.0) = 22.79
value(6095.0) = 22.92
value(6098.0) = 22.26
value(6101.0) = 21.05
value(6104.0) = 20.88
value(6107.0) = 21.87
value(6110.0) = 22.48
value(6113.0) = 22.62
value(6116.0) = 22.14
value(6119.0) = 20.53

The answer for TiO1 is 0.14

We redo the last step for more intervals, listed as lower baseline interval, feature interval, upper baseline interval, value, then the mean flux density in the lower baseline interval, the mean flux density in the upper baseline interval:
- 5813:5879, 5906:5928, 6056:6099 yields 0.20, 19.9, 22.3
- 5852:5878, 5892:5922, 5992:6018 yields 0.32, 18.3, 20.4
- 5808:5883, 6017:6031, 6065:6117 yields 0.02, 19.8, 22.2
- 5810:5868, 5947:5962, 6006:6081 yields 0.14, 20.4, 21.7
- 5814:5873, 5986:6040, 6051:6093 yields 0.05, 20.2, 22.2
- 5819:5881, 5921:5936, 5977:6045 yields 0.11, 19.7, 20.7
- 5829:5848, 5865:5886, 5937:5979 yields 0.22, 21.1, 18.9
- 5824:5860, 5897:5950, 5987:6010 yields 0.19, 20.5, 20.3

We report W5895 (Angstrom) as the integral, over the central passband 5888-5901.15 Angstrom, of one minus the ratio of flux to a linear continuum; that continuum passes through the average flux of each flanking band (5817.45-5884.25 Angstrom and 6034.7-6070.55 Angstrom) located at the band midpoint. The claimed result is 7.43 Angstrom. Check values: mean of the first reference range 19.5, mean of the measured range 8.7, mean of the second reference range 22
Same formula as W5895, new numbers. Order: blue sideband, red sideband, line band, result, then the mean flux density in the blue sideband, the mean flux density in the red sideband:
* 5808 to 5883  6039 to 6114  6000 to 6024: 1.1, 19.8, 22.2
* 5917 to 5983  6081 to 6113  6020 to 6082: -2.5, 18.7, 22.2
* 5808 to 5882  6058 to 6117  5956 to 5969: 1.4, 19.8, 22.2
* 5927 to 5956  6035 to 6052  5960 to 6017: 1.1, 18.7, 22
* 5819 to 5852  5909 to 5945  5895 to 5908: 4.5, 21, 18.1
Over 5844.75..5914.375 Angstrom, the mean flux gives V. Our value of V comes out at 15.5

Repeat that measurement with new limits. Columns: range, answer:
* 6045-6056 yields 22.2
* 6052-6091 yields 22.2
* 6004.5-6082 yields 21.6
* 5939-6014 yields 19.5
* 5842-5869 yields 19.3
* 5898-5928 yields 16.1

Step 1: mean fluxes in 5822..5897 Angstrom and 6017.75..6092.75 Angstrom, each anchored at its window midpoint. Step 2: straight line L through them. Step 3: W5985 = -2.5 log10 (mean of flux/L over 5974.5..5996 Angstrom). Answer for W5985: 0.03 mag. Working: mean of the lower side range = 17.5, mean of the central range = 19.9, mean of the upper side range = 22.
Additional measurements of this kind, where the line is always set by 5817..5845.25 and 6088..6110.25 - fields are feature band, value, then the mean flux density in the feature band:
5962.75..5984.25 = 0.13 mag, 19.2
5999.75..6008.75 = 0.09 mag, 20.1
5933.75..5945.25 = 0.14 mag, 19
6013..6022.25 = 0.06 mag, 20.7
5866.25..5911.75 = 0.48 mag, 13.7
